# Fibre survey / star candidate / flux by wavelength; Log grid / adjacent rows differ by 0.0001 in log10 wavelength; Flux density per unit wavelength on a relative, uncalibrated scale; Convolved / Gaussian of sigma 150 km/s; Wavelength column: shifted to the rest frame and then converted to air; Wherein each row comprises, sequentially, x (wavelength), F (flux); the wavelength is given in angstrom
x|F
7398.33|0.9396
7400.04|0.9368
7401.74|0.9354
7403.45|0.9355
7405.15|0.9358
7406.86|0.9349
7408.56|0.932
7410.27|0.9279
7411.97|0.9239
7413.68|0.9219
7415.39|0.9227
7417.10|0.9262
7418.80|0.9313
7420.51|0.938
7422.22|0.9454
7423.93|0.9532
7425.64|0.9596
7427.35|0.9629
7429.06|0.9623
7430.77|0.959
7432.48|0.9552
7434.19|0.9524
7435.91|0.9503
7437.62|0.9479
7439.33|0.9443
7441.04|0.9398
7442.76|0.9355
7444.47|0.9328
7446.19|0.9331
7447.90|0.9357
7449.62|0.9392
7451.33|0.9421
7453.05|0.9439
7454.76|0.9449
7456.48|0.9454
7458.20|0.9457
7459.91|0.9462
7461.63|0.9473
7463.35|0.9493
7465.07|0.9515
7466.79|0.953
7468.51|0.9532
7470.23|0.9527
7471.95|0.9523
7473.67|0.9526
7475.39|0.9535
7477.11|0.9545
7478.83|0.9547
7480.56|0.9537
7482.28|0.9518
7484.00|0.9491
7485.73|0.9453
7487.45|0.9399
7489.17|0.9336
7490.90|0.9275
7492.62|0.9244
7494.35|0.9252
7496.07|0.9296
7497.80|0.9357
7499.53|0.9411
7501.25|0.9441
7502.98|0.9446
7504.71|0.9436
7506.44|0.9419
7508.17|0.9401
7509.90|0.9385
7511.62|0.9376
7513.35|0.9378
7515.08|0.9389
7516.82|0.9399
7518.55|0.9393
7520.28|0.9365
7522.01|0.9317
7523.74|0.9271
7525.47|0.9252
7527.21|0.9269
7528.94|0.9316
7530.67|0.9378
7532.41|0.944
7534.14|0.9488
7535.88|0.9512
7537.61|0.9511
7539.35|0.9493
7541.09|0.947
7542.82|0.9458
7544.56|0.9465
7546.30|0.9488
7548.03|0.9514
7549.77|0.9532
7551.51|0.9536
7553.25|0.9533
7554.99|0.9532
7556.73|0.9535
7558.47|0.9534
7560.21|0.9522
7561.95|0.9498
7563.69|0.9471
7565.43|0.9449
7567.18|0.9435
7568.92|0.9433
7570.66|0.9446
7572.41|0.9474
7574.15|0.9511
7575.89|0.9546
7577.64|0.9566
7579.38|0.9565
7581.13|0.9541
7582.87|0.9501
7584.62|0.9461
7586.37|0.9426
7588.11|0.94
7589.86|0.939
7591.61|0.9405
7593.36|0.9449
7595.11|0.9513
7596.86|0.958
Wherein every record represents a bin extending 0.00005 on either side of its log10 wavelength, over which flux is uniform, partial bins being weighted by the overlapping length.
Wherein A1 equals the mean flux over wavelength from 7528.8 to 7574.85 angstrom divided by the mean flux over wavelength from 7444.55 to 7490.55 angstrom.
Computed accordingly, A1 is 1.0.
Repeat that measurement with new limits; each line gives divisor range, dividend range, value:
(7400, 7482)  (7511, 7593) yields 1.00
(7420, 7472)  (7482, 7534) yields 0.99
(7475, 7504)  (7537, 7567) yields 1.01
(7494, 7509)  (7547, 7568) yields 1.01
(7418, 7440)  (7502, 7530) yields 0.98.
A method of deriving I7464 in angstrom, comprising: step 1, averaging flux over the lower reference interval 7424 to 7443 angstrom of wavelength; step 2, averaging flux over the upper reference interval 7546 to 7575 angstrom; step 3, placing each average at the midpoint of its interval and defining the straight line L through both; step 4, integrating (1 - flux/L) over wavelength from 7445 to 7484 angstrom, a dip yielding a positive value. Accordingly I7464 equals 0.2 angstrom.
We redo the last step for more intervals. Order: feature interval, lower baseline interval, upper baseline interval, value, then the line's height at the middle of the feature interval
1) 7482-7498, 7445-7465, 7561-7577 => 0.1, 0.944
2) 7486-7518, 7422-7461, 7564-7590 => 0.3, 0.947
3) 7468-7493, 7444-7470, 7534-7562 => 0.0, 0.946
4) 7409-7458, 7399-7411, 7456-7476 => 0.0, 0.941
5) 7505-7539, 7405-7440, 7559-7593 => 0.3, 0.946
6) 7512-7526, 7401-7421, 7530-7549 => 0.1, 0.945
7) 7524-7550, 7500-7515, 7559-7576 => 0.0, 0.945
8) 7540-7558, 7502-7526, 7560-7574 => -0.1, 0.943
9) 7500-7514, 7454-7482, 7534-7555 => 0.1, 0.95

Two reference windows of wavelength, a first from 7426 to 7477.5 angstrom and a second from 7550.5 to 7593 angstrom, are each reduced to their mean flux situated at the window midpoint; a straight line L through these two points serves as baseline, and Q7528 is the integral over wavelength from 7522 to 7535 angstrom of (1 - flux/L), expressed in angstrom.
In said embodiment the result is 0.2 angstrom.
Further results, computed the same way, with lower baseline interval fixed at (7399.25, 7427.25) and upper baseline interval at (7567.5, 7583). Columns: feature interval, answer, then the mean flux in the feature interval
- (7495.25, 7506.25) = 0.0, 0.939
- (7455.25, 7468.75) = -0.1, 0.948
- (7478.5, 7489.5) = -0.1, 0.947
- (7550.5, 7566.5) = 0.0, 0.951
